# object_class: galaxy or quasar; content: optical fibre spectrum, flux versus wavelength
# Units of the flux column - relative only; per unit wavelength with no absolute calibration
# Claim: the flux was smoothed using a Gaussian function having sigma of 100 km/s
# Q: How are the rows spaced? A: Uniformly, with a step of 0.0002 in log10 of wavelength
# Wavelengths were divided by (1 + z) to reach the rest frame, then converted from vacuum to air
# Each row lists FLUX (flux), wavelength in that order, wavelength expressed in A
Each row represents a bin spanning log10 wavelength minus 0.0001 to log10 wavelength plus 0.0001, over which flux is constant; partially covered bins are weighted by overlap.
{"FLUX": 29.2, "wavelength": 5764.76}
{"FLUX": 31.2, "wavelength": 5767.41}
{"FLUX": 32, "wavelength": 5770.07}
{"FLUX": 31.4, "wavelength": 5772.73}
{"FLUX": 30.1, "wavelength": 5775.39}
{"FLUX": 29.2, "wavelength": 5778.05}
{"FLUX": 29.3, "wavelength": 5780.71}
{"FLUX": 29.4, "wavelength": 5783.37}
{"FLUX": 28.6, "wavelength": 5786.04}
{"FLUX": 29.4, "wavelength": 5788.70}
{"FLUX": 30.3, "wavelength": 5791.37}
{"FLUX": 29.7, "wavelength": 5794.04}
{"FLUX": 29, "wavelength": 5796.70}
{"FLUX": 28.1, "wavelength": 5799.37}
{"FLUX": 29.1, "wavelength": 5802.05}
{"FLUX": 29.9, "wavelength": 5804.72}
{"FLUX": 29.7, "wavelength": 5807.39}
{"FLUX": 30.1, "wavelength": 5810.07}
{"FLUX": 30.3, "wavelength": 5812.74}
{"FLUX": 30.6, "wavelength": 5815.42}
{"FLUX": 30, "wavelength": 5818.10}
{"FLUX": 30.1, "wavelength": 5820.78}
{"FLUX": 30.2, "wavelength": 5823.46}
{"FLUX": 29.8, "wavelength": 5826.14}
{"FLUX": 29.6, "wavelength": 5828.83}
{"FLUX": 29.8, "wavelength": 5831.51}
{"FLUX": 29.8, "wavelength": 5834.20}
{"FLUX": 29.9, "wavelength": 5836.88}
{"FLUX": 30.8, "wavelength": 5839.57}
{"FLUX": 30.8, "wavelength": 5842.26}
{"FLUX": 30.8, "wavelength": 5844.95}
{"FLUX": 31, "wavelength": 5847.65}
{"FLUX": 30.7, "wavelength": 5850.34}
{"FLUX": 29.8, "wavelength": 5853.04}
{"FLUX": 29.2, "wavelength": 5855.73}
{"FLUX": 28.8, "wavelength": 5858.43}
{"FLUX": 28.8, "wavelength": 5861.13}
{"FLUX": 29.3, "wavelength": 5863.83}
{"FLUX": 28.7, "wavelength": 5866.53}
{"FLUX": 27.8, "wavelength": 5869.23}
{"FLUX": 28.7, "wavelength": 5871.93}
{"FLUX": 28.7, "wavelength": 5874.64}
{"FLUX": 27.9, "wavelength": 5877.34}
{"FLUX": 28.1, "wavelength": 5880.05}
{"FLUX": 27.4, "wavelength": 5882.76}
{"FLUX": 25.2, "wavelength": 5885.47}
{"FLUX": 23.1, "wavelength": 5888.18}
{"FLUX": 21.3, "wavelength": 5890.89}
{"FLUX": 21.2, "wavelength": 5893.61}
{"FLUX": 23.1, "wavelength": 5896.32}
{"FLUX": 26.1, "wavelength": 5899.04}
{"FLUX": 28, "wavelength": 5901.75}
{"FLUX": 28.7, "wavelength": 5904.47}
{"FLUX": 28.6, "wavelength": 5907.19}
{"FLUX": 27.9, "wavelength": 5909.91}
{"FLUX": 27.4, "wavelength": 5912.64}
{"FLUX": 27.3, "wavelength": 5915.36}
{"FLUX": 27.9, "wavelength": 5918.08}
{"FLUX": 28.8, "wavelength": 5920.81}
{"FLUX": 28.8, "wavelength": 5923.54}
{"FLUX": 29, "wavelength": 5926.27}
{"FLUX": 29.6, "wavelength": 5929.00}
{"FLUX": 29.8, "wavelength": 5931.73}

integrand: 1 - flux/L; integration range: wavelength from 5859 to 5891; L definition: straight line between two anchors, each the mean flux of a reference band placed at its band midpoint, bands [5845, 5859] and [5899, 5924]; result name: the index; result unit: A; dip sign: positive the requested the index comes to 2.1 A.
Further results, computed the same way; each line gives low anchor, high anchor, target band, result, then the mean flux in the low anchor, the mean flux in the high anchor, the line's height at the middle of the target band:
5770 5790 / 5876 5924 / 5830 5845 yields -1.1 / 29.8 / 26.4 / 28.2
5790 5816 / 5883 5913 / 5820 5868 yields -3.5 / 29.7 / 25.5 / 27.9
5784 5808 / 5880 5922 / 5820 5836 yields -0.9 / 29.3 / 26.2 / 28.4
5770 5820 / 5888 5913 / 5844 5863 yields -1.7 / 29.7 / 25.6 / 27.4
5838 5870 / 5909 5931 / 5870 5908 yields 3.8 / 29.7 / 28.4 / 29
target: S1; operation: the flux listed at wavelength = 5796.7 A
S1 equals 29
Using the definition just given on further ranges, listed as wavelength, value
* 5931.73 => 29.8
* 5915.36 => 27.3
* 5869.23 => 27.8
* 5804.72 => 29.9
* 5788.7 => 29.4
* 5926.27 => 29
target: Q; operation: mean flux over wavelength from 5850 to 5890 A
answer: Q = 28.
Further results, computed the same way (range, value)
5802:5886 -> 29.5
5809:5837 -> 30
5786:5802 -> 29.2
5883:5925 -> 26.3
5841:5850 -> 30.8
